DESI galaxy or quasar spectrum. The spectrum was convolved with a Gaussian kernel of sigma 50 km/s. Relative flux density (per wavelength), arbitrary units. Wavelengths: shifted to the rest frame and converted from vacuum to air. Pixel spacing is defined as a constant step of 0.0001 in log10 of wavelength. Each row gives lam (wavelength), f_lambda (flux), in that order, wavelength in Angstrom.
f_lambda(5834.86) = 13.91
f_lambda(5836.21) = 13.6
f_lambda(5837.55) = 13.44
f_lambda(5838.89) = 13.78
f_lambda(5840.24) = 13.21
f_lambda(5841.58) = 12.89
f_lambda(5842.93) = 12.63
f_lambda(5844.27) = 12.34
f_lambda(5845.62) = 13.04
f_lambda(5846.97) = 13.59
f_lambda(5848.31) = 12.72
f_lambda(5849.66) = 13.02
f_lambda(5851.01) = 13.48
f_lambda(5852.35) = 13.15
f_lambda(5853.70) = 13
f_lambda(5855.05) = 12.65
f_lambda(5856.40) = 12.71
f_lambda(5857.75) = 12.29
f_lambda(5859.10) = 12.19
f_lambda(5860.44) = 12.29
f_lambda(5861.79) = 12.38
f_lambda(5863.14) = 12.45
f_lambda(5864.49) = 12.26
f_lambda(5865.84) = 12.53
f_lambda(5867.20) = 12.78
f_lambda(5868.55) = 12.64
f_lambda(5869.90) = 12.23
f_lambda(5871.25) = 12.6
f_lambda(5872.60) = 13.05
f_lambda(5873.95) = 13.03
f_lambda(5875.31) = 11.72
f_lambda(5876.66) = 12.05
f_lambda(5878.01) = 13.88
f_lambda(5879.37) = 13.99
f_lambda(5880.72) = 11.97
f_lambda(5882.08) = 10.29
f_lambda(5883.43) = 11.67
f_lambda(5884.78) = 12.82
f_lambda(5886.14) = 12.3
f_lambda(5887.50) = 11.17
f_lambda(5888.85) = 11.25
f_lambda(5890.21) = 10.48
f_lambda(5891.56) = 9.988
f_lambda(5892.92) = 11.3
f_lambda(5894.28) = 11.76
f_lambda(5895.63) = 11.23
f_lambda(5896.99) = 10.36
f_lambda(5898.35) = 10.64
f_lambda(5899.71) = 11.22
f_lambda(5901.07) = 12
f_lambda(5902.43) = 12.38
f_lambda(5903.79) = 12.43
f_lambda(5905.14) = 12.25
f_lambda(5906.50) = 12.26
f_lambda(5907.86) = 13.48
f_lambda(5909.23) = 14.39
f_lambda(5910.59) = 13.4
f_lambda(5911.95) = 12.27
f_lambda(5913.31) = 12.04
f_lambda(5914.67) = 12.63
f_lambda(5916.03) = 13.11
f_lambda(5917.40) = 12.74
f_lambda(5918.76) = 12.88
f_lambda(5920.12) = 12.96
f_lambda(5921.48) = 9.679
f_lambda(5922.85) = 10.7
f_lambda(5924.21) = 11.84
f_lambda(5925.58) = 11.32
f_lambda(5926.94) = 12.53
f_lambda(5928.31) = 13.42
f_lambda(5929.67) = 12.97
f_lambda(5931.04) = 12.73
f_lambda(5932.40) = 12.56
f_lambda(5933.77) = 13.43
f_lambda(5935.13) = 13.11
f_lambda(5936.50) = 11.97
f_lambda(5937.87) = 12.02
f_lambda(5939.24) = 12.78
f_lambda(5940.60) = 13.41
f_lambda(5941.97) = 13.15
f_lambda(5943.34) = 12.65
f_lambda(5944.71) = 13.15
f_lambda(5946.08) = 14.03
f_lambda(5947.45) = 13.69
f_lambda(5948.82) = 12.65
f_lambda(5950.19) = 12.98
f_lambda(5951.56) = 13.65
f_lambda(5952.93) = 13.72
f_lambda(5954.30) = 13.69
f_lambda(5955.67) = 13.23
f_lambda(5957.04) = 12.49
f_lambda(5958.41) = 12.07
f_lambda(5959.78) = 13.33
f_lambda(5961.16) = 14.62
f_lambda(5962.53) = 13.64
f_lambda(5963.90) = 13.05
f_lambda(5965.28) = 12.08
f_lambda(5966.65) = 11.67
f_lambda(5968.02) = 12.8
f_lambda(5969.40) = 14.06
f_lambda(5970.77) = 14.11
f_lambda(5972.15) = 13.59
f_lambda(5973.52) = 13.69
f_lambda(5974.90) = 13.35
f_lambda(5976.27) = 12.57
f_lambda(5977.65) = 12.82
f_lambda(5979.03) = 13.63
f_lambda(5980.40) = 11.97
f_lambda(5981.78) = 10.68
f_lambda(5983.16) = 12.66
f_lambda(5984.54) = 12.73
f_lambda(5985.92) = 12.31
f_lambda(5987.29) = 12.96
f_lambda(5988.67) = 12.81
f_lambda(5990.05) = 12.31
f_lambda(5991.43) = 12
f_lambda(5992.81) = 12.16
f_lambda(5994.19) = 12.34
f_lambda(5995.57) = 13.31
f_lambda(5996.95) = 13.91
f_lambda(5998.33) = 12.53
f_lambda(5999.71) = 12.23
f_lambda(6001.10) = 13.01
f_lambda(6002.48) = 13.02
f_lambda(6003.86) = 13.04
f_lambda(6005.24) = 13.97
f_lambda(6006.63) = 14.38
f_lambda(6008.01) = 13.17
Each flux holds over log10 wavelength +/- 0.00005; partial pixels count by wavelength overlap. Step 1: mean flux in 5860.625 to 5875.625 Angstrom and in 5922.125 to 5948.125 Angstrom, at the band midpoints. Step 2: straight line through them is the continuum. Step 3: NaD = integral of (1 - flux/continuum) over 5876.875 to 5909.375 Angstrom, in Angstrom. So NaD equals 1.9 Angstrom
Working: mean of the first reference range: 12.5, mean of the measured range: 11.9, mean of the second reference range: 12.7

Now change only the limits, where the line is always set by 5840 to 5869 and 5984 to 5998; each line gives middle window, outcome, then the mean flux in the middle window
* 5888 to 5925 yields 2.3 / 11.9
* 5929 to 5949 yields -0.4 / 13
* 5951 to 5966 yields -0.6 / 13.2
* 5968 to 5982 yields -0.5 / 13.1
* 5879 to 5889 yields 0.6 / 11.9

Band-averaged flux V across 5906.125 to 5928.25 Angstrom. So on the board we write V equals 12.4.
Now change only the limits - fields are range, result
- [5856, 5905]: 12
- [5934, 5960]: 13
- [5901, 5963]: 12.8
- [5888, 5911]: 11.8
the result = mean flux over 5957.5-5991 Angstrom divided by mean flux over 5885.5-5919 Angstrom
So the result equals 1.08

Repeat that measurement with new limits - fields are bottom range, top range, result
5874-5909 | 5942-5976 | 1.12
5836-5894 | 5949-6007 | 1.04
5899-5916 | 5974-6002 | 1.00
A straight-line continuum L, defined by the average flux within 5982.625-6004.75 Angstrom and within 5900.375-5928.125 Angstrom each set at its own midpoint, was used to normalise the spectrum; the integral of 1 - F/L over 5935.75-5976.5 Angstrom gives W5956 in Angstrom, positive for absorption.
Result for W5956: -1.87 Angstrom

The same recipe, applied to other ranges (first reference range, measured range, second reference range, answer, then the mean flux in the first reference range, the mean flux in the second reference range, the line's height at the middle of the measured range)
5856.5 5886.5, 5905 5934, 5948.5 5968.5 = 0.6 Angstrom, 12.4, 13.1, 12.8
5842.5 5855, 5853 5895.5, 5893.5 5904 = 0.1 Angstrom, 13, 11.5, 12.2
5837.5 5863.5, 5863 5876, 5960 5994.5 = 0.3 Angstrom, 12.9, 12.8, 12.9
